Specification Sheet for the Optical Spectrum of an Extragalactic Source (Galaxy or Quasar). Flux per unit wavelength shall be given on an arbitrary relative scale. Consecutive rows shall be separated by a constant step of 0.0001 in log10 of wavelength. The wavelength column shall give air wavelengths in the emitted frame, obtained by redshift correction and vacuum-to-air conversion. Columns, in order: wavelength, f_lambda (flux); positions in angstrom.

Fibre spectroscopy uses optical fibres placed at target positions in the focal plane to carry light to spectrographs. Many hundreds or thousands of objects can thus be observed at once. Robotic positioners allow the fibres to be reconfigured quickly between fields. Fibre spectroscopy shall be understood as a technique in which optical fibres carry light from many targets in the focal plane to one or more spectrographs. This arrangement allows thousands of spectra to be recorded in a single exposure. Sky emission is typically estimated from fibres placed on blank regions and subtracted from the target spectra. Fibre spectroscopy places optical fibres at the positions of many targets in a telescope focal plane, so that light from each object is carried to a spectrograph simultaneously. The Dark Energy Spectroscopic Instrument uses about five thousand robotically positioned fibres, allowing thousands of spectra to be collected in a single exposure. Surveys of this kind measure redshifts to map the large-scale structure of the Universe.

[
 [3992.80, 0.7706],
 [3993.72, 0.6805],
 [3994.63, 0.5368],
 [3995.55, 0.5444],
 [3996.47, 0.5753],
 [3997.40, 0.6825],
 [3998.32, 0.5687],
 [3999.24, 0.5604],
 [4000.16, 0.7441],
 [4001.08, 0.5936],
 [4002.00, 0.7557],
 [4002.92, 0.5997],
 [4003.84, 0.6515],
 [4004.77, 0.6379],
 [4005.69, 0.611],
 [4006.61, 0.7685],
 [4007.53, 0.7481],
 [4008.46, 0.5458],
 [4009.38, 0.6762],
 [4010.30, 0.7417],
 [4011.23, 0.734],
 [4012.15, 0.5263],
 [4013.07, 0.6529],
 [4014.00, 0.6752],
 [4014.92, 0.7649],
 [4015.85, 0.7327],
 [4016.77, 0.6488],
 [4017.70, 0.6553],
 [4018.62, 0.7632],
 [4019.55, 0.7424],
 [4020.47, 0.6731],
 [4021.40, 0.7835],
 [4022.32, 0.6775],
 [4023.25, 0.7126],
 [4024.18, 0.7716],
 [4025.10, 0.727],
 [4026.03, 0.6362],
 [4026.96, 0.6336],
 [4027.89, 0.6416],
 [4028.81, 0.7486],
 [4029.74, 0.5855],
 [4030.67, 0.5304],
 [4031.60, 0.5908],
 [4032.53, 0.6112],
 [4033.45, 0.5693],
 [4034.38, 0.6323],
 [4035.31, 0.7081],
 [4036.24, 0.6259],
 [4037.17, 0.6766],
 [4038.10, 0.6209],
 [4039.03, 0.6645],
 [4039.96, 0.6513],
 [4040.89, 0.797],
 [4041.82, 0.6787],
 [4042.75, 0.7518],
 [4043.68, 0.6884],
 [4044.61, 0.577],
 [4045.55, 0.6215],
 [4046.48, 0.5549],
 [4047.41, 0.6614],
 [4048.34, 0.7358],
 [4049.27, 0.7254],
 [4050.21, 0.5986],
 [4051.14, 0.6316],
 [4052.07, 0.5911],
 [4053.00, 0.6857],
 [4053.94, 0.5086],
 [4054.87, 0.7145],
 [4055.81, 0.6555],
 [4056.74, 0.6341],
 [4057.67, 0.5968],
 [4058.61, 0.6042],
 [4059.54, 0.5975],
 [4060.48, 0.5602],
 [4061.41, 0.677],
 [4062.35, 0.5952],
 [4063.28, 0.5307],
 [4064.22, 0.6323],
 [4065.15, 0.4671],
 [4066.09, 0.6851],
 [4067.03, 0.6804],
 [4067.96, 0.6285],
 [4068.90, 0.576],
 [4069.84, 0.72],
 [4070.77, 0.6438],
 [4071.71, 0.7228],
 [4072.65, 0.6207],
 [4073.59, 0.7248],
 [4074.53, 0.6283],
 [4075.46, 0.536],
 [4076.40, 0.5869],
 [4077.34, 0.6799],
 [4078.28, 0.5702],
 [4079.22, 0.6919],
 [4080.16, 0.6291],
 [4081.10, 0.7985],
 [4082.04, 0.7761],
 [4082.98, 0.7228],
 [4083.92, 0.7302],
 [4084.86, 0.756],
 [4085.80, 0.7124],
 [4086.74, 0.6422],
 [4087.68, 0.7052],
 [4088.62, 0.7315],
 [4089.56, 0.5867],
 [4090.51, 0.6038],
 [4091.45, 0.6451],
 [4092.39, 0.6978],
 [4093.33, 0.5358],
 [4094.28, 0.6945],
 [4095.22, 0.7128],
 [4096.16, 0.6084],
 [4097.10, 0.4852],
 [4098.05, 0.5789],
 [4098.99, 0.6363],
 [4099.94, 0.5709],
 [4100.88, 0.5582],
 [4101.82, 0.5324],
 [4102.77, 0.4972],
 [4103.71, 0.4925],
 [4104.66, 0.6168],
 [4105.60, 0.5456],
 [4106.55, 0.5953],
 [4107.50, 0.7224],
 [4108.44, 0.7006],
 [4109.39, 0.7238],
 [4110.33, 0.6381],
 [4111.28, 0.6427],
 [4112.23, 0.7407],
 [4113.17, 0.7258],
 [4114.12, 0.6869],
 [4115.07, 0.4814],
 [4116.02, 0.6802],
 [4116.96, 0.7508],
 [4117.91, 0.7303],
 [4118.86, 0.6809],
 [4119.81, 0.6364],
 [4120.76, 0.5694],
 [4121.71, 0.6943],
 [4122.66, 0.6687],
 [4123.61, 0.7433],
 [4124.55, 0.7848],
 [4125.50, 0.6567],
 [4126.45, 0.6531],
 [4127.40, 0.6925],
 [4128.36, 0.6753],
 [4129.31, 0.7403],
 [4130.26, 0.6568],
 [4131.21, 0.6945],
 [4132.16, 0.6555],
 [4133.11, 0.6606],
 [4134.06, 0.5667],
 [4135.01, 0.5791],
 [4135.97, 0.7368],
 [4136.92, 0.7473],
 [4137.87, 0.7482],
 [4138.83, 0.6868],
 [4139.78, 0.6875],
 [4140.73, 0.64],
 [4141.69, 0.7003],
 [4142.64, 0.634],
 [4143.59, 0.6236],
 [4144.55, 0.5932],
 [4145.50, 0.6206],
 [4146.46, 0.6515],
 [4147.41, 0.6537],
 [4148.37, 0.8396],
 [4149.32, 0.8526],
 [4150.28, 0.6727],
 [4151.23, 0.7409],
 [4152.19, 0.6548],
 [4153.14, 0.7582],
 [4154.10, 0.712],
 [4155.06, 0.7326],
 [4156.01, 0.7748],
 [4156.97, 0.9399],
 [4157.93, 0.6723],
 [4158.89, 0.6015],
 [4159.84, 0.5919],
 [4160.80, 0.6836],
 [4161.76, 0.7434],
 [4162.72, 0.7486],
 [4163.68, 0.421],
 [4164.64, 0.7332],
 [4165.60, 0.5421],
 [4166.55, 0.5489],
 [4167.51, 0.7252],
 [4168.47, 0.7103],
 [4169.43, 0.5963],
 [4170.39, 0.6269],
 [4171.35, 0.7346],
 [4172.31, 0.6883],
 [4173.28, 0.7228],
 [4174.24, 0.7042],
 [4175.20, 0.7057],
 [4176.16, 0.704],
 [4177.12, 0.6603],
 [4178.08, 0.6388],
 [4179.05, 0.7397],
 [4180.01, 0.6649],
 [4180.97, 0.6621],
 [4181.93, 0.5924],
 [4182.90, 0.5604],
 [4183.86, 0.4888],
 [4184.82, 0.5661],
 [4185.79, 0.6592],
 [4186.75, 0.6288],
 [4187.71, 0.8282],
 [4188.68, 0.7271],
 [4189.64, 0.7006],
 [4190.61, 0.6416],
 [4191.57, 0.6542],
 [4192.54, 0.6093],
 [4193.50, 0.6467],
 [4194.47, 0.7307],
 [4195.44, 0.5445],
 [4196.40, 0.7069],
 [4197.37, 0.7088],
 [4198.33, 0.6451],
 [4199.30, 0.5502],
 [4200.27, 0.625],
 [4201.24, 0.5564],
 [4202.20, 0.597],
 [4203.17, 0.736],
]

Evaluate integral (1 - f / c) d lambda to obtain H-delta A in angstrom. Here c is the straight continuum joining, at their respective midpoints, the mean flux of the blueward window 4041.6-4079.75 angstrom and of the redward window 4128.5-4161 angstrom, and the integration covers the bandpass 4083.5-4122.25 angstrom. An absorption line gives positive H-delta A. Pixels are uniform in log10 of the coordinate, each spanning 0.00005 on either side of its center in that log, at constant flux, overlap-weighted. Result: 1.3 angstrom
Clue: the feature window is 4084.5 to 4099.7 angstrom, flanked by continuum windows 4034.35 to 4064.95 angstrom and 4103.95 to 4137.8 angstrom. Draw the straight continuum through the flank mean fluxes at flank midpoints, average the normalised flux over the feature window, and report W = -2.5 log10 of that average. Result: 0.02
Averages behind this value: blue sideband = 0.641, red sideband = 0.67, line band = 0.644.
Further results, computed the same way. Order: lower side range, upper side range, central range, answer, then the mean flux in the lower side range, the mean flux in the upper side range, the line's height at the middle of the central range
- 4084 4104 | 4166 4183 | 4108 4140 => -0.07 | 0.622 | 0.668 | 0.639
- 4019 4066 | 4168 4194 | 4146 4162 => -0.10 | 0.646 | 0.661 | 0.658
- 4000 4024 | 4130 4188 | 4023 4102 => 0.06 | 0.686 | 0.674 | 0.681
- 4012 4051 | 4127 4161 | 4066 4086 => 0.01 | 0.668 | 0.691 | 0.677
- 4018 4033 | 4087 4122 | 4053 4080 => 0.05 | 0.677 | 0.633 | 0.654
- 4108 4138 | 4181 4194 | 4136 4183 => -0.04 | 0.679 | 0.64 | 0.657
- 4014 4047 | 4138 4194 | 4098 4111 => 0.12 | 0.67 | 0.674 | 0.672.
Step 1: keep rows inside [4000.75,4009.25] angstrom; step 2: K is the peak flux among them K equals 0.7685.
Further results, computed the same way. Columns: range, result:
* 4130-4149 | 0.8396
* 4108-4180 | 0.9399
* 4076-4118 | 0.7985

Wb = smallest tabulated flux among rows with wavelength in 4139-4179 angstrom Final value 0.421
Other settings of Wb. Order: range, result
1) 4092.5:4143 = 0.4814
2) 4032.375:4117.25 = 0.4671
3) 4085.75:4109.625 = 0.4852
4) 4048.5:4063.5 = 0.5086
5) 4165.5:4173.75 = 0.5421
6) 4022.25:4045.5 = 0.5304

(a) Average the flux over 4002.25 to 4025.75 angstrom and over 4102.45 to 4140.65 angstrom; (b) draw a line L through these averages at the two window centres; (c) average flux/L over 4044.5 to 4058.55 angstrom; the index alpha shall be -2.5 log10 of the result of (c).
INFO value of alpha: 0.08 mag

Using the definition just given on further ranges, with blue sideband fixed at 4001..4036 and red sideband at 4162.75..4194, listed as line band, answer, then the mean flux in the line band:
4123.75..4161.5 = -0.06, 0.692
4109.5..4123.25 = -0.01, 0.668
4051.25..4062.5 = 0.08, 0.619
